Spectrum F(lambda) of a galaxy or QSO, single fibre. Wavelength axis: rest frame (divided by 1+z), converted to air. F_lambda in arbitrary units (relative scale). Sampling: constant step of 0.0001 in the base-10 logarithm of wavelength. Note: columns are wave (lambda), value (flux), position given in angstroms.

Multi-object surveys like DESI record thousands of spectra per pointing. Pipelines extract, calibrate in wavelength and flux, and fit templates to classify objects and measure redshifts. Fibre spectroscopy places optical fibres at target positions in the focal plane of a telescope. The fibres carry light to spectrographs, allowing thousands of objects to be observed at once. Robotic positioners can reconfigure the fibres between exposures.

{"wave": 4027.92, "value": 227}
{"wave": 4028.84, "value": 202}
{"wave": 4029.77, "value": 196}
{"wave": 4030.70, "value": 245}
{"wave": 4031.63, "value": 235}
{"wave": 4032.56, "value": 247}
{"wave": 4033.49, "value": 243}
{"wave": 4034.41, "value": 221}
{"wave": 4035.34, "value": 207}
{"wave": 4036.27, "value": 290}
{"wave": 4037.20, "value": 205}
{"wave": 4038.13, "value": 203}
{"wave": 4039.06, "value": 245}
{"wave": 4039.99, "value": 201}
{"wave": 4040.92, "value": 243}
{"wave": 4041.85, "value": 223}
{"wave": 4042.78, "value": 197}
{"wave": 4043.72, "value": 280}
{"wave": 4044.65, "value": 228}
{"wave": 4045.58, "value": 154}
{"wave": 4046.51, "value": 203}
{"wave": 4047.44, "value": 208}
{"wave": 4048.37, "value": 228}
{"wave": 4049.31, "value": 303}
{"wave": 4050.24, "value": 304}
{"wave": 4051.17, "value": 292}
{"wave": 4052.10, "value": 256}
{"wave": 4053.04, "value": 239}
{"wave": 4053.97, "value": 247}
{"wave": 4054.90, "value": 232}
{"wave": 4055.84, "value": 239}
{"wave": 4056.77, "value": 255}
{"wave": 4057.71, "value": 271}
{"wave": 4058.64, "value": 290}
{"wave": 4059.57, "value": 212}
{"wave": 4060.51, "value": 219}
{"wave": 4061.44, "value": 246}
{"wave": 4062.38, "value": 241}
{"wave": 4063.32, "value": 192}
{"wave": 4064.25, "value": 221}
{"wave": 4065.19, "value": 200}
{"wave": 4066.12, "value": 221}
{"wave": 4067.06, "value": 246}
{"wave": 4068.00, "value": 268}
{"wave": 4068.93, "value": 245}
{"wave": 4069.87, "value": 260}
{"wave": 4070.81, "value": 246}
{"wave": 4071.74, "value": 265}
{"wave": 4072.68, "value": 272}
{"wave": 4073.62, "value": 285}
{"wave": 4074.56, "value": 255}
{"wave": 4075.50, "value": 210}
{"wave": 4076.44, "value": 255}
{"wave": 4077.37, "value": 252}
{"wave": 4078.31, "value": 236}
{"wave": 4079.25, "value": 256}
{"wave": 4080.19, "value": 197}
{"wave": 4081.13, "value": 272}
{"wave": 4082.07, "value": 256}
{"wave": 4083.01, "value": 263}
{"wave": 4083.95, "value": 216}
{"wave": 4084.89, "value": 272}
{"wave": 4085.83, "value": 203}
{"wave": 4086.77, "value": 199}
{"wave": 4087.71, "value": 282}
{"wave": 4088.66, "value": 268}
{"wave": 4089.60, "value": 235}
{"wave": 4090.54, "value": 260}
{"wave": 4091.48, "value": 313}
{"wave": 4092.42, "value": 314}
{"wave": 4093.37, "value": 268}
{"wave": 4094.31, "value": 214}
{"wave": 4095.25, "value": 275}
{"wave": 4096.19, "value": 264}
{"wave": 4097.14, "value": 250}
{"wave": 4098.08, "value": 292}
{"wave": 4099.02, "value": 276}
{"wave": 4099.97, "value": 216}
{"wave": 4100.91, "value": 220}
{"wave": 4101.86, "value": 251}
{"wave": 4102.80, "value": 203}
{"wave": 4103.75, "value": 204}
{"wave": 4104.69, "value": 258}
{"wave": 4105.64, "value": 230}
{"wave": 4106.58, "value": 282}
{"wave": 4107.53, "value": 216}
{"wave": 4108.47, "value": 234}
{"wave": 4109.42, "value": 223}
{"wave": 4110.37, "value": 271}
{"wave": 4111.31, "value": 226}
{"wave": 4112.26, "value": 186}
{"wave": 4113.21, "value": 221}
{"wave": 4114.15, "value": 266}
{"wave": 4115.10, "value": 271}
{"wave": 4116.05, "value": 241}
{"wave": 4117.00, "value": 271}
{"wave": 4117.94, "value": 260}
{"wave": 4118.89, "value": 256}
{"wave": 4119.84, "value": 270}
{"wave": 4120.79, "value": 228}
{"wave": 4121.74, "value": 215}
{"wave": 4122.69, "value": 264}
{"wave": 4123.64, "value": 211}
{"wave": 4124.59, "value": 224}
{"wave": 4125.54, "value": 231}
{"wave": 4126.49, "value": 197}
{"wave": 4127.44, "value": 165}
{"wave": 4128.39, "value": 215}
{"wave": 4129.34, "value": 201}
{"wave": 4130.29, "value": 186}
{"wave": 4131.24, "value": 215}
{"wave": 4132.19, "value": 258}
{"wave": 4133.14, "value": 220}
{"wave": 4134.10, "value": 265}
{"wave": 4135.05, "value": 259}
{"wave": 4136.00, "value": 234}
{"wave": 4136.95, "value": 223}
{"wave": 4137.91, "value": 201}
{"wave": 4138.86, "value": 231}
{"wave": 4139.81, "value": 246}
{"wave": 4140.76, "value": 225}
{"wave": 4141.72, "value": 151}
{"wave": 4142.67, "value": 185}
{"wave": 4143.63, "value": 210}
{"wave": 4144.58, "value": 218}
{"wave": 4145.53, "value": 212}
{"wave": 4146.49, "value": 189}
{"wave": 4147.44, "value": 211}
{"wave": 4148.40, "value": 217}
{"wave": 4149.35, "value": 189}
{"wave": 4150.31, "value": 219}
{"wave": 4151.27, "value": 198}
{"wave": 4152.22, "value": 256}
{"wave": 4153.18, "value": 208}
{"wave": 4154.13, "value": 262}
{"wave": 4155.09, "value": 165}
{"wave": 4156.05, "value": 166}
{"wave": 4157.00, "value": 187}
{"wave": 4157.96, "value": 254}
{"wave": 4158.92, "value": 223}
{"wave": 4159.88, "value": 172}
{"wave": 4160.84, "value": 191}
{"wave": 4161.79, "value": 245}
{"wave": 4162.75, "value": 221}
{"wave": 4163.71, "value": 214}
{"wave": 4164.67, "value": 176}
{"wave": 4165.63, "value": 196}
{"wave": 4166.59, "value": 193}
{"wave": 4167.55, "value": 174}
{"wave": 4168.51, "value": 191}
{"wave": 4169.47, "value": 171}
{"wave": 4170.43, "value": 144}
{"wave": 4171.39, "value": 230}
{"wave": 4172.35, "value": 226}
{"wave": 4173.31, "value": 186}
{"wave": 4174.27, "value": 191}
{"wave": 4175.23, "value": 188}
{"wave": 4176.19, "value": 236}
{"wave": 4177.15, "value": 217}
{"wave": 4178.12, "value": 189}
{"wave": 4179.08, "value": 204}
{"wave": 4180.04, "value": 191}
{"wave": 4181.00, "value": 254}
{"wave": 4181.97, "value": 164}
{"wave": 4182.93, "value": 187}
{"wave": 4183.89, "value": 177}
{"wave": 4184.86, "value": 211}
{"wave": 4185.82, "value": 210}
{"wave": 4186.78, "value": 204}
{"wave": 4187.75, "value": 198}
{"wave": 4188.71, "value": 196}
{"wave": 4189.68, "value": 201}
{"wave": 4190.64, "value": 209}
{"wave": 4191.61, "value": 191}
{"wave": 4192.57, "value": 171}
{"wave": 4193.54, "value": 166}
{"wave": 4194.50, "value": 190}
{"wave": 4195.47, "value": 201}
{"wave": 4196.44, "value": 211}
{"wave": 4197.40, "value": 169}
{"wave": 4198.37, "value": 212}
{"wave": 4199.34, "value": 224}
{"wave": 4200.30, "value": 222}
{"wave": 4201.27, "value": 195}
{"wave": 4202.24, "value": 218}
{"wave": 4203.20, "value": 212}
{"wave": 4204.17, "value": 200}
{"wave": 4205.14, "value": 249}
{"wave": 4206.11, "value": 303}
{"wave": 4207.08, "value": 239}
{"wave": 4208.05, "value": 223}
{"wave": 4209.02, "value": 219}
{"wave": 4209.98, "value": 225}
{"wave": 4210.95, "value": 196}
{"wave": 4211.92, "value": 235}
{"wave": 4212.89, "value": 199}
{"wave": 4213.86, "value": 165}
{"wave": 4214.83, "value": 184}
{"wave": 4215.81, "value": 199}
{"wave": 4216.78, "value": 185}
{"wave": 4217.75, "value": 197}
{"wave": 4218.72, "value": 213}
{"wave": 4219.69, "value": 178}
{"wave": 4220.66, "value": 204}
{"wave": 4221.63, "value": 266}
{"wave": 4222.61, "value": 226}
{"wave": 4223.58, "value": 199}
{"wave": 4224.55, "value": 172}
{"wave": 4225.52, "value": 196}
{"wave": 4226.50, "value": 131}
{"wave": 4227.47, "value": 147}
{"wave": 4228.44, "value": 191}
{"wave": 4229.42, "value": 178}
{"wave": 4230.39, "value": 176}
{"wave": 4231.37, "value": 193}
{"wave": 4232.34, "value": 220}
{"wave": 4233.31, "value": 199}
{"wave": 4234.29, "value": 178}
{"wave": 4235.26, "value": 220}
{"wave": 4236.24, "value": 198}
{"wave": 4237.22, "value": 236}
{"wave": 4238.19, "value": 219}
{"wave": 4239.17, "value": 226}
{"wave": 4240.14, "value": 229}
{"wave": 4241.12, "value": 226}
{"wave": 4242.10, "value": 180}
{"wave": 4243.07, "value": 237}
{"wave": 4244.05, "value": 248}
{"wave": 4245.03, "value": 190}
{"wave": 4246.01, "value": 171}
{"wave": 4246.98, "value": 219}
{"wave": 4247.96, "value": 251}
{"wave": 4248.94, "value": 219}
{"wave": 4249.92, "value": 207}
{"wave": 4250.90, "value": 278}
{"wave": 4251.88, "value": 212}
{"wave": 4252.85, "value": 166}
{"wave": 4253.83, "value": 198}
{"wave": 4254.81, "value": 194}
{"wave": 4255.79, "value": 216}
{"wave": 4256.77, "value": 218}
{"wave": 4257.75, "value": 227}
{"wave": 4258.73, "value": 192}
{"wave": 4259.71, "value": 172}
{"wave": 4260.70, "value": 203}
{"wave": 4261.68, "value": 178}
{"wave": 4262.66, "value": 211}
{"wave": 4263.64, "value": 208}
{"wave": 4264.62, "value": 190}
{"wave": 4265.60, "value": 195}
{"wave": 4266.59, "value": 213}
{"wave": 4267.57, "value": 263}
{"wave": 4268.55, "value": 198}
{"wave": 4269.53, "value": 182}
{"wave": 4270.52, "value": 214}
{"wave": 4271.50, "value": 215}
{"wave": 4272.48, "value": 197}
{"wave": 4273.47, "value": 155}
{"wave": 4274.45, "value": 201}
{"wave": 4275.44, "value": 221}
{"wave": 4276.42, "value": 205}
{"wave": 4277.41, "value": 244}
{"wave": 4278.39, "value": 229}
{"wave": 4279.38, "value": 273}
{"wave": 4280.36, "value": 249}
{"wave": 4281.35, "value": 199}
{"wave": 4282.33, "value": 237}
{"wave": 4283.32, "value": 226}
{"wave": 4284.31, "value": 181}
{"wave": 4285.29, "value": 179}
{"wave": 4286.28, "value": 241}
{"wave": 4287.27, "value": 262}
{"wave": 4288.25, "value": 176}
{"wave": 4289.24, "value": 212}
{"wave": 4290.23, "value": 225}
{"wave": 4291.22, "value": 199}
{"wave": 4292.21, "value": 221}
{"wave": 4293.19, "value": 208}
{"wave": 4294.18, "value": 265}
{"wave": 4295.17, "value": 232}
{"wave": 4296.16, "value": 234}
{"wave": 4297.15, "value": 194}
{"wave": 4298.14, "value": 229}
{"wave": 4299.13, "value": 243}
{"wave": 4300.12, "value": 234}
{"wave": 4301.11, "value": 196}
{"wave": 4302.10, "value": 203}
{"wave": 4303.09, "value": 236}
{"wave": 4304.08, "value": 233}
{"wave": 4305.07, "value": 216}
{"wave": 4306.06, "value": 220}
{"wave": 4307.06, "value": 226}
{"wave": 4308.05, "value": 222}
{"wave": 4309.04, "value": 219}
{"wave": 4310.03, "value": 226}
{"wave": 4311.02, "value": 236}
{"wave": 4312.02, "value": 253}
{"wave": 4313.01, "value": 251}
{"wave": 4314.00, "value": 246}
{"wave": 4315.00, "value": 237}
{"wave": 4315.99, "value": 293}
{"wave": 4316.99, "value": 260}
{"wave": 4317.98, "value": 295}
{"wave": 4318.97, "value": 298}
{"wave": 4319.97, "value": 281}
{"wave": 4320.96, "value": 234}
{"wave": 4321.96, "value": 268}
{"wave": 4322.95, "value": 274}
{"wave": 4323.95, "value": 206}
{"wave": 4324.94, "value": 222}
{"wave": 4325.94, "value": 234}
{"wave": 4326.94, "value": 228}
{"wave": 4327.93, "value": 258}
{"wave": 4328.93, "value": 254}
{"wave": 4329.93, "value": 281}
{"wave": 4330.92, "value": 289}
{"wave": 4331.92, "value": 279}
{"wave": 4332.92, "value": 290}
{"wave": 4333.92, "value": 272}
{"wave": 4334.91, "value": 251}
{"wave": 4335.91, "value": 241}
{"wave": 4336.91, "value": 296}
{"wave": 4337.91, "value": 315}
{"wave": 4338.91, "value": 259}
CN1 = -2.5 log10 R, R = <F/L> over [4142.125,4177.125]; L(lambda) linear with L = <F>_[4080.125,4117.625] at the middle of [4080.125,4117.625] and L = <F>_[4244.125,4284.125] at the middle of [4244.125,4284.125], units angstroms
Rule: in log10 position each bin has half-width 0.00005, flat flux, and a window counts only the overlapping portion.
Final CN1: 0.15 mag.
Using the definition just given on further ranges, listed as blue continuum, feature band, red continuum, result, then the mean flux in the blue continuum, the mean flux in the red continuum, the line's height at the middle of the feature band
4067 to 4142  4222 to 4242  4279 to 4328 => 0.19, 241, 234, 236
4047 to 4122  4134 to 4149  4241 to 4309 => 0.10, 247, 215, 238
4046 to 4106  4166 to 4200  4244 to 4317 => 0.18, 247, 218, 232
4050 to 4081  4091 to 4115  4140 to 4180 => -0.08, 246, 203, 229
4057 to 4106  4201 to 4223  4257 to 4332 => 0.10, 247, 227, 235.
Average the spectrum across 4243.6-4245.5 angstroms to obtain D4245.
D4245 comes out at 218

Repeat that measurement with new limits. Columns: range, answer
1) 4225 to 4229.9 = 168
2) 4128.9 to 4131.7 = 201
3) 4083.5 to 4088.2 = 234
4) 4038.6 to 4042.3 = 228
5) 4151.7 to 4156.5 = 212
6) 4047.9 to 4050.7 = 278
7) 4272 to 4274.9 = 184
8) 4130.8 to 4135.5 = 243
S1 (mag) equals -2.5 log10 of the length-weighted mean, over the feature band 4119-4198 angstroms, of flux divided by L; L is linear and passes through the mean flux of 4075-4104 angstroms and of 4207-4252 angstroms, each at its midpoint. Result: 0.10 mag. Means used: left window 248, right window 206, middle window 207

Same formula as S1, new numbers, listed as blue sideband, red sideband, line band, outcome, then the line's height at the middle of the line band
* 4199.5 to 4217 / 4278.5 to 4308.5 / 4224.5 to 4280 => 0.07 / 219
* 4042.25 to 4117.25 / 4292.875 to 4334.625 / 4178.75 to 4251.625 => 0.19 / 245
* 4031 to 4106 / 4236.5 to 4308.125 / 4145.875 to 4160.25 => 0.12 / 232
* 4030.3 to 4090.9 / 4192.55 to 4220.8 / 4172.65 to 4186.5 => 0.07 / 214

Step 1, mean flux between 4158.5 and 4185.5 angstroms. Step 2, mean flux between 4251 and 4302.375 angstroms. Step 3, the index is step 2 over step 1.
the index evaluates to 1.07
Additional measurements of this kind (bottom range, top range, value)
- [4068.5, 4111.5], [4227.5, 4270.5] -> 0.83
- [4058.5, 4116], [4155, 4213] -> 0.83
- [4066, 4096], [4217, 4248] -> 0.80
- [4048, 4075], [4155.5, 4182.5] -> 0.80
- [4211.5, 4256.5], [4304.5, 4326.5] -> 1.21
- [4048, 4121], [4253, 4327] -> 0.90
